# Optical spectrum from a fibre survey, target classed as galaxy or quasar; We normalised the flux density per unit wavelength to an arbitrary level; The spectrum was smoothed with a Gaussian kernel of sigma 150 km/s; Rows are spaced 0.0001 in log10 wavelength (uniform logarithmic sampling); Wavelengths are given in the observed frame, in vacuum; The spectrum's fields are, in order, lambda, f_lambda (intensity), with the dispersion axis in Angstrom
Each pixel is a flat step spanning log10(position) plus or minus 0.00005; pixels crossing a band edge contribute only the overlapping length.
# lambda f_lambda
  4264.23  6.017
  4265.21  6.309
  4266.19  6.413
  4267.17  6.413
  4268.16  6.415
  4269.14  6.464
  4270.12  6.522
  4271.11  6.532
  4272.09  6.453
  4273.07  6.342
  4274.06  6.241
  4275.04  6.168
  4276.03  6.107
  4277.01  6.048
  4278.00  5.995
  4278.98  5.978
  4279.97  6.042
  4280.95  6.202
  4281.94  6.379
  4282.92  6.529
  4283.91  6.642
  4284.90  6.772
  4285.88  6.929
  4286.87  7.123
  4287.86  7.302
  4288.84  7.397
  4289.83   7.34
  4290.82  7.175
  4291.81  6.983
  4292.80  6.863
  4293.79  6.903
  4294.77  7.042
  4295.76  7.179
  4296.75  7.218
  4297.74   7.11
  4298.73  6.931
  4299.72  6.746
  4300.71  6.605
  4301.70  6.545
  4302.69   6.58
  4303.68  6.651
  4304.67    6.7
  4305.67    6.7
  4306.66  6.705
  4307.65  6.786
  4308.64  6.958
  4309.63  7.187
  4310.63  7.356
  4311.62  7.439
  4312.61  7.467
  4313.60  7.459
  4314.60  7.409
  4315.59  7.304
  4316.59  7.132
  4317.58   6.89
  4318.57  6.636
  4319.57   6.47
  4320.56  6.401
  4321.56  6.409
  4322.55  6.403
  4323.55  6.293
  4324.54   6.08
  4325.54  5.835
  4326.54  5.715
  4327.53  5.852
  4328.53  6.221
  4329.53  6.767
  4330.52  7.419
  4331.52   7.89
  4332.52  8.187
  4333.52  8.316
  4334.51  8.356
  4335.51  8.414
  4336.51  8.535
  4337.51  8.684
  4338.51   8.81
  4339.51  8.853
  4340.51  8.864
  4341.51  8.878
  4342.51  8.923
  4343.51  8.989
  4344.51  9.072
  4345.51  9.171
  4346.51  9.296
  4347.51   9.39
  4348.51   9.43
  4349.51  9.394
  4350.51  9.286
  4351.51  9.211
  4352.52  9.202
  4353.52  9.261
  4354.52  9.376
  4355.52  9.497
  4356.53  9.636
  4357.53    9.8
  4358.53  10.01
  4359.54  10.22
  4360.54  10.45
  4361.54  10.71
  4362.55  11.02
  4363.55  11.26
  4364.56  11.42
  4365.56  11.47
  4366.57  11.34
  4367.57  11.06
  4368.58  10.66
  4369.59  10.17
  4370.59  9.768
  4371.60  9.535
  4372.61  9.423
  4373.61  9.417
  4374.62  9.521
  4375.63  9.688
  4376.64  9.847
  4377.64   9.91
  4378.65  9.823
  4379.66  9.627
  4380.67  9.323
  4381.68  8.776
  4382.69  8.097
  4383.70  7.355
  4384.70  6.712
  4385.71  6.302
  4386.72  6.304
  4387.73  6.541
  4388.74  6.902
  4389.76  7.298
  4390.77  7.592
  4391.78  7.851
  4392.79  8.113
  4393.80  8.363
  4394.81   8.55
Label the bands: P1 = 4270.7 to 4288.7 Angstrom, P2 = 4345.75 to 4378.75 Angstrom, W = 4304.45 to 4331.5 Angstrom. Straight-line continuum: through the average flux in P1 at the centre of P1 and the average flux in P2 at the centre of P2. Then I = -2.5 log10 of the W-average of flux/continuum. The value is 0.19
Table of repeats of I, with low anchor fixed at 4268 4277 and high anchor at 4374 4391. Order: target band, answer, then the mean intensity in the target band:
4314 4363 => -0.108 mag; 8.29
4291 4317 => -0.018 mag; 7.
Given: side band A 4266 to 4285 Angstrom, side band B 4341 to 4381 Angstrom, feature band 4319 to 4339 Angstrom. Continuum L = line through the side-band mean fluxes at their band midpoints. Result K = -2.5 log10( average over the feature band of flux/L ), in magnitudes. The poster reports 0.19 mag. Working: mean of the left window 6.32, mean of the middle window 7.15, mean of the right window 9.84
